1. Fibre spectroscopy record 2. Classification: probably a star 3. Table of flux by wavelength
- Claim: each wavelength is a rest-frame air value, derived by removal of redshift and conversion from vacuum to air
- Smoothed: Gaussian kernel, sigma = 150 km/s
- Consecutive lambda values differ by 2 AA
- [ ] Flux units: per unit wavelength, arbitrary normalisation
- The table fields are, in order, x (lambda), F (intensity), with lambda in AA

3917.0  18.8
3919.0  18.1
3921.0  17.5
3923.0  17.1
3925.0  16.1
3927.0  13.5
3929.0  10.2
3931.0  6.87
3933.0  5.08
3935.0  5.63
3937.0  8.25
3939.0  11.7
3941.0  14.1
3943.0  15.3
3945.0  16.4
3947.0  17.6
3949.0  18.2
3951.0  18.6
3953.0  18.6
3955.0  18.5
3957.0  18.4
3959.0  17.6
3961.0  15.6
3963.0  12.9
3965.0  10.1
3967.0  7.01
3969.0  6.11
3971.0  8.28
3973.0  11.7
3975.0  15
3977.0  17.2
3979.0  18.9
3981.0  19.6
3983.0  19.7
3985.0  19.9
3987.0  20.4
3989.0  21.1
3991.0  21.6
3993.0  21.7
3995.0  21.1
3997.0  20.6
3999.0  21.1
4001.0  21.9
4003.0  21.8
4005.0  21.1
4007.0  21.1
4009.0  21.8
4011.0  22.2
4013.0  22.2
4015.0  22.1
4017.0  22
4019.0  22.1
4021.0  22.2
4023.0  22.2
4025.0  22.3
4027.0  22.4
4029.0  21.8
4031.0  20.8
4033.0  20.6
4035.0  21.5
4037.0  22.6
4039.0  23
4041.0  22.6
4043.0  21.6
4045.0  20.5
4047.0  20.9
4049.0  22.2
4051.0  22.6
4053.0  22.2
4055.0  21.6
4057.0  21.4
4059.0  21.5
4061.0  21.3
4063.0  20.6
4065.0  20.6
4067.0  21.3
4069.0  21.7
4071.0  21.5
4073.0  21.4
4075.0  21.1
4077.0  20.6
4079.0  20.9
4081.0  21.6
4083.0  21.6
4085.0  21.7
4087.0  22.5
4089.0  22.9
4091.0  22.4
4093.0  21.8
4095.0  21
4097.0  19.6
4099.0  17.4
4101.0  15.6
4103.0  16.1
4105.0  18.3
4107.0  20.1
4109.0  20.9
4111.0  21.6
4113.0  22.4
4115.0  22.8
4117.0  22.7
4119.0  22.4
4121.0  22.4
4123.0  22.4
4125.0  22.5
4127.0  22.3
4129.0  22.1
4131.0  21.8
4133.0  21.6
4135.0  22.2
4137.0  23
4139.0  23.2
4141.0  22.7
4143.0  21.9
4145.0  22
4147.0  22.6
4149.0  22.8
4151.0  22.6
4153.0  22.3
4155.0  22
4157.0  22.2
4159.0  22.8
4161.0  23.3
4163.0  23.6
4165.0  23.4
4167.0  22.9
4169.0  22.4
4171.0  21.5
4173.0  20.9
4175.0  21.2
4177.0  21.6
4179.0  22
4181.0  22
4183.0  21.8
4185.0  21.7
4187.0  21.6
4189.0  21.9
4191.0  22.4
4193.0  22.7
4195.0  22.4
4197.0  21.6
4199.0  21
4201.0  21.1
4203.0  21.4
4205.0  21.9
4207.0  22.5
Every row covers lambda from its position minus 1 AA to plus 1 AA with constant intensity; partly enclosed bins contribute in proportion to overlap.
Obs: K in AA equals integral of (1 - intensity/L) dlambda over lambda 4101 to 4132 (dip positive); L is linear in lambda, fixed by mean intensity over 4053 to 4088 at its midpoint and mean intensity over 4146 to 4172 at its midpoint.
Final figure 1.2 AA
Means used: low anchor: 21.4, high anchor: 22.6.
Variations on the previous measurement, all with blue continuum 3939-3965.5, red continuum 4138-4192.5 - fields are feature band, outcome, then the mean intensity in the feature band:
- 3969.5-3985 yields 1.15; 15.7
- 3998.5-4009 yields -2.23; 21.5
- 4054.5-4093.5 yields -3.57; 21.5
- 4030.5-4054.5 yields -3.80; 21.8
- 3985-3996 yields -2.37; 21.1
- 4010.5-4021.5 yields -2.49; 22.1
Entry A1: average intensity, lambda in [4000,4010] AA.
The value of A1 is 21.5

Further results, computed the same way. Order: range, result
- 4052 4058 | 21.7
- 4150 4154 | 22.5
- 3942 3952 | 17.2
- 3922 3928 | 15.6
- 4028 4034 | 21.1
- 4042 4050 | 21.3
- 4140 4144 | 22.3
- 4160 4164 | 23.5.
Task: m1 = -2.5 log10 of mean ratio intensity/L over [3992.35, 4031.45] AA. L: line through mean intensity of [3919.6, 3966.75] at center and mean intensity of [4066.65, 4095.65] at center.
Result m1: -0.218 mag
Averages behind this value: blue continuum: 14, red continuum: 21.6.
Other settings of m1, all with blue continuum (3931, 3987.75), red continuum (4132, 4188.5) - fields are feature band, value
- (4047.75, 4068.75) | -0.18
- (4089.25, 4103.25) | 0.01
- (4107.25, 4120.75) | -0.08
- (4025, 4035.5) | -0.25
